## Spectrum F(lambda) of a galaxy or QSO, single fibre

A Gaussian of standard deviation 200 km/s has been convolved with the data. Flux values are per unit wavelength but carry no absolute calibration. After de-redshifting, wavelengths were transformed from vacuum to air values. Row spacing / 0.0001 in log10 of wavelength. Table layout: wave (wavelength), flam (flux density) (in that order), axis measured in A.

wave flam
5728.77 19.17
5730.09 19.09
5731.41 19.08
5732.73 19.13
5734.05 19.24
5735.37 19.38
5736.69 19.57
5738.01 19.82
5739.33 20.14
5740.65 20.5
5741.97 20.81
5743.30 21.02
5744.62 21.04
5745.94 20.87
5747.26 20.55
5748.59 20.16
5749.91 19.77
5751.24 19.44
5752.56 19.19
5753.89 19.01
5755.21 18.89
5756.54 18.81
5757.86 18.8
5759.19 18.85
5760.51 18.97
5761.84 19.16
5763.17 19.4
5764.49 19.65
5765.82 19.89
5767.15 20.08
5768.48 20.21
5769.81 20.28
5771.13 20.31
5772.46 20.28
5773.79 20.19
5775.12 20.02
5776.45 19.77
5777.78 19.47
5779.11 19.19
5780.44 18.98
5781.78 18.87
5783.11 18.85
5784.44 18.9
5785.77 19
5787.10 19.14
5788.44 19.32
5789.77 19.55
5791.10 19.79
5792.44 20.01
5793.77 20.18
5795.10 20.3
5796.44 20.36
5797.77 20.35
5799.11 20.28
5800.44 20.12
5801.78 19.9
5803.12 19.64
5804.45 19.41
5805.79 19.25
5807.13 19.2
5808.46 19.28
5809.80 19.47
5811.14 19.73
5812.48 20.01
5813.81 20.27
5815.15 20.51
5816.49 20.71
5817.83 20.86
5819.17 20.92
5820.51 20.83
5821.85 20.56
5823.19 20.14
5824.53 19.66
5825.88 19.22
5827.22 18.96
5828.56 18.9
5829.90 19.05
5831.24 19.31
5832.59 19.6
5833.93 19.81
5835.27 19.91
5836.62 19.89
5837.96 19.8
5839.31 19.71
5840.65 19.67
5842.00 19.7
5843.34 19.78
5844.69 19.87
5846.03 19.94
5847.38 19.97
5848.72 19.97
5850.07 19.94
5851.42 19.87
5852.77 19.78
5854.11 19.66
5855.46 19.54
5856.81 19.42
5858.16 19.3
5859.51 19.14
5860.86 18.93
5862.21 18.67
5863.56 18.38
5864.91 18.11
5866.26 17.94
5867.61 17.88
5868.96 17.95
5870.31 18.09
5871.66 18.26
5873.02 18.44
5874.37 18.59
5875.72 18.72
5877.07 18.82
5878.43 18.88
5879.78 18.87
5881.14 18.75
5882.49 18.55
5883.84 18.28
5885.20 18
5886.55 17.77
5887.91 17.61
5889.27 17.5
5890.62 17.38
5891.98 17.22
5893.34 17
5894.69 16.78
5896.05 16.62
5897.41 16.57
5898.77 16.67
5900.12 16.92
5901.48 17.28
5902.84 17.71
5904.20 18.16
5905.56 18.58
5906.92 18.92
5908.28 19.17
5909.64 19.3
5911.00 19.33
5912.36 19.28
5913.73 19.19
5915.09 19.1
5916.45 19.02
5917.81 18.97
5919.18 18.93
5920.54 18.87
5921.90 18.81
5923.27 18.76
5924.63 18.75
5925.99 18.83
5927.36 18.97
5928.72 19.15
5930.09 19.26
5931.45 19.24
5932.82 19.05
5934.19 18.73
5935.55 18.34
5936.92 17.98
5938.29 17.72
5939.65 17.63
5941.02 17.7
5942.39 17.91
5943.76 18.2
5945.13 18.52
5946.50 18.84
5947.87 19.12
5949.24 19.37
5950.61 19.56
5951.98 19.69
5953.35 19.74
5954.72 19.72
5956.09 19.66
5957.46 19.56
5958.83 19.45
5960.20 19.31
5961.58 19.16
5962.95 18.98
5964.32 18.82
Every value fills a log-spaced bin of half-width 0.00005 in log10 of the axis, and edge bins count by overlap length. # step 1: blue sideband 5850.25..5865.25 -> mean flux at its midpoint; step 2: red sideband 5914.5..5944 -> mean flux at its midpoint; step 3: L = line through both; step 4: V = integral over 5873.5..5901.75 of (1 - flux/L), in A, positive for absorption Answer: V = 1.80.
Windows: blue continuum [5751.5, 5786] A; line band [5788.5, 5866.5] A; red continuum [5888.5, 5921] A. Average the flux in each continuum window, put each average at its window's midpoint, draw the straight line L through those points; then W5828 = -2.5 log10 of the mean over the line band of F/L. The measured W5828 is -0.05 mag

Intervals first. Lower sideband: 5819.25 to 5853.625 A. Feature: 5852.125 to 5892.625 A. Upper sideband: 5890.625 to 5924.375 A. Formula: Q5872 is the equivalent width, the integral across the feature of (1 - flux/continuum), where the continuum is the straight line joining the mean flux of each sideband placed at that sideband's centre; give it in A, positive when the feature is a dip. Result 1.1 A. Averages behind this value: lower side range 19.8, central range 18.5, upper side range 18.2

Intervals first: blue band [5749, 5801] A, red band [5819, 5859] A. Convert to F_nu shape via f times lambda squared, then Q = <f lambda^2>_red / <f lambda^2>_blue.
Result 1.0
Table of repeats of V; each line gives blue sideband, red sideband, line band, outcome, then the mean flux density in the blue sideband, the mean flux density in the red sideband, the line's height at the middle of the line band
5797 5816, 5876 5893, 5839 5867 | -0.85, 19.8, 18.1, 18.8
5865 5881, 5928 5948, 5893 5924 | 0.28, 18.4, 18.5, 18.4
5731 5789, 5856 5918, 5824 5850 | -1.14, 19.6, 18.3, 18.8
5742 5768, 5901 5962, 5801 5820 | -0.51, 19.7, 18.9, 19.4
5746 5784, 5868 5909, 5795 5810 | -0.57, 19.6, 17.9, 19.1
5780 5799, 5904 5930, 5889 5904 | 1.56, 19.6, 19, 19.1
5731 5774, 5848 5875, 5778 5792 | 0.24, 19.8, 18.9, 19.5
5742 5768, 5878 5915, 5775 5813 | -0.72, 19.7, 18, 19.2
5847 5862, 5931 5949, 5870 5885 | 0.53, 19.6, 18.4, 19.2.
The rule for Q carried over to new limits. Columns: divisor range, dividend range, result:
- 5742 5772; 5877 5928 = 0.97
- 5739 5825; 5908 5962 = 1.01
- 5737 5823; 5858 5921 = 0.96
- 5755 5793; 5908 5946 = 1.01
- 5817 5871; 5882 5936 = 0.96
